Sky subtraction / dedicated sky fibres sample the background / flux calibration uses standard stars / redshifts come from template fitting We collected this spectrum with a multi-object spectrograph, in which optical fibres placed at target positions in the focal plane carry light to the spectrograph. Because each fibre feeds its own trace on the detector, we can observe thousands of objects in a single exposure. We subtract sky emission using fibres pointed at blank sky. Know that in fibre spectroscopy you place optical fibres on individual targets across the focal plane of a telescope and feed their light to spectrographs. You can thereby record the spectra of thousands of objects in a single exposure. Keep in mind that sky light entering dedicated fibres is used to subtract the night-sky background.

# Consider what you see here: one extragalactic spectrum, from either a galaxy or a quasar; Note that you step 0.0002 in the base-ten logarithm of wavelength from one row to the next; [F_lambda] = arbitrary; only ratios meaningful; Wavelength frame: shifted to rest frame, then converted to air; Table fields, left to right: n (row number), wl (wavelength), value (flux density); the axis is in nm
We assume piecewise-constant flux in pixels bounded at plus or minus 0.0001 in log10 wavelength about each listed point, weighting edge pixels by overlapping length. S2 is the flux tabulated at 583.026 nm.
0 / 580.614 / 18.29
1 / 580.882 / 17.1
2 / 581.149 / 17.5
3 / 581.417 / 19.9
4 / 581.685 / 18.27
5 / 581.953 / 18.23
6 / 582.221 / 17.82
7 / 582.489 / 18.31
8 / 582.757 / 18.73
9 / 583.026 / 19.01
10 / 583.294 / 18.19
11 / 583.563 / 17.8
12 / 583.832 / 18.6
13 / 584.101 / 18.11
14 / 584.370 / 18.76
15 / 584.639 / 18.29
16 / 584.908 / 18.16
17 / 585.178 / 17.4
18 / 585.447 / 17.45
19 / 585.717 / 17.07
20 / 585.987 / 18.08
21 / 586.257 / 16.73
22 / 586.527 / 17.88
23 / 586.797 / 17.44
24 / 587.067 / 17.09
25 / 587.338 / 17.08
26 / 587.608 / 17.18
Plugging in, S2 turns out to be 19.01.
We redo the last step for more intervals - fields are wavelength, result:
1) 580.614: 18.29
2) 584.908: 18.16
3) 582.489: 18.31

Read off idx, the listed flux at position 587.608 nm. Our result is 17.18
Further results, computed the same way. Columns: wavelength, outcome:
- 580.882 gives 17.1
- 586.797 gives 17.44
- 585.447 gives 17.45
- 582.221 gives 17.82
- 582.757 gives 18.73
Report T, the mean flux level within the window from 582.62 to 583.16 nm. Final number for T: 18.9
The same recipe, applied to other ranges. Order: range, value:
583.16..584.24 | 18.2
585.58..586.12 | 17.6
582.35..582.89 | 18.5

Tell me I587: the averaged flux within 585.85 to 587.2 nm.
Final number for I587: 17.4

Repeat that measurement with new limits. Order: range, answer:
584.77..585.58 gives 17.7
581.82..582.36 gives 18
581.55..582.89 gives 18.3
